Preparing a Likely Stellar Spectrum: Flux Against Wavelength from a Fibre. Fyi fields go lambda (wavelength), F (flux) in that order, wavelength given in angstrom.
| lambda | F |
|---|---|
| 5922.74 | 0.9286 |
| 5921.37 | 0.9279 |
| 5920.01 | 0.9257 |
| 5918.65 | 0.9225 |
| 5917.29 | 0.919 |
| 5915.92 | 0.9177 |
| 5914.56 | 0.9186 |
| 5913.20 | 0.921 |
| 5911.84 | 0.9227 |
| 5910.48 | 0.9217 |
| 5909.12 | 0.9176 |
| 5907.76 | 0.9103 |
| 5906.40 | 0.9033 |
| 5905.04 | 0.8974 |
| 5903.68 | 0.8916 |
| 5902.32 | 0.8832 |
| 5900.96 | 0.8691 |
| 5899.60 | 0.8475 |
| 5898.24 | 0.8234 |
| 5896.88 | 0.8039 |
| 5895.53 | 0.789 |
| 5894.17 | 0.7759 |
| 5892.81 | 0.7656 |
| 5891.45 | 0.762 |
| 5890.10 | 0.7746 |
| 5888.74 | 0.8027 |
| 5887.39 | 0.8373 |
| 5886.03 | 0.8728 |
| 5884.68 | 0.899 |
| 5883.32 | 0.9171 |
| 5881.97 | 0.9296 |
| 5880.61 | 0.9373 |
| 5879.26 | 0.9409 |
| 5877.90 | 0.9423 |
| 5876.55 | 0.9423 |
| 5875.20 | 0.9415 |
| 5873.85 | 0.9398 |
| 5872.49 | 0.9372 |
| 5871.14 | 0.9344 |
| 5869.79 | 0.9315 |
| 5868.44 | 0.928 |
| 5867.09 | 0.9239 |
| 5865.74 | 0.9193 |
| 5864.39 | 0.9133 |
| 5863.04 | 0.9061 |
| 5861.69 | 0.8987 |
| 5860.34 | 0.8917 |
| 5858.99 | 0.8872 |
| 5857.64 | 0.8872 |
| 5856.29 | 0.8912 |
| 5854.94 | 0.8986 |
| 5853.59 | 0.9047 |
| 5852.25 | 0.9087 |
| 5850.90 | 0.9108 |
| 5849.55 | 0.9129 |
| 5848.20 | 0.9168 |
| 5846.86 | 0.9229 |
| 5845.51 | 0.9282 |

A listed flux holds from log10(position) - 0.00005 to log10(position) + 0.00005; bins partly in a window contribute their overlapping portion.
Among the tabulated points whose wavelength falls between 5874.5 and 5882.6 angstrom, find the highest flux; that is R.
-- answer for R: 0.9423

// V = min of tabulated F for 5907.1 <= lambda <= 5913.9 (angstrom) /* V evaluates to 0.9103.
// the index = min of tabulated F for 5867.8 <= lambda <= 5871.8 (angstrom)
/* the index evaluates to 0.928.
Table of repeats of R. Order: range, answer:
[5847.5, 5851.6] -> 0.9168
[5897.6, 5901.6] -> 0.8691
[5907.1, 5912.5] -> 0.9227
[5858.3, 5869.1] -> 0.928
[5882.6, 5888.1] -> 0.9171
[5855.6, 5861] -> 0.8917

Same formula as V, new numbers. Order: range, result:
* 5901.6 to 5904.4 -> 0.8832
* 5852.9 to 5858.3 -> 0.8872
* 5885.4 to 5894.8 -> 0.762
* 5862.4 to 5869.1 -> 0.9061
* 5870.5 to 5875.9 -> 0.9344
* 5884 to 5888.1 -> 0.8373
